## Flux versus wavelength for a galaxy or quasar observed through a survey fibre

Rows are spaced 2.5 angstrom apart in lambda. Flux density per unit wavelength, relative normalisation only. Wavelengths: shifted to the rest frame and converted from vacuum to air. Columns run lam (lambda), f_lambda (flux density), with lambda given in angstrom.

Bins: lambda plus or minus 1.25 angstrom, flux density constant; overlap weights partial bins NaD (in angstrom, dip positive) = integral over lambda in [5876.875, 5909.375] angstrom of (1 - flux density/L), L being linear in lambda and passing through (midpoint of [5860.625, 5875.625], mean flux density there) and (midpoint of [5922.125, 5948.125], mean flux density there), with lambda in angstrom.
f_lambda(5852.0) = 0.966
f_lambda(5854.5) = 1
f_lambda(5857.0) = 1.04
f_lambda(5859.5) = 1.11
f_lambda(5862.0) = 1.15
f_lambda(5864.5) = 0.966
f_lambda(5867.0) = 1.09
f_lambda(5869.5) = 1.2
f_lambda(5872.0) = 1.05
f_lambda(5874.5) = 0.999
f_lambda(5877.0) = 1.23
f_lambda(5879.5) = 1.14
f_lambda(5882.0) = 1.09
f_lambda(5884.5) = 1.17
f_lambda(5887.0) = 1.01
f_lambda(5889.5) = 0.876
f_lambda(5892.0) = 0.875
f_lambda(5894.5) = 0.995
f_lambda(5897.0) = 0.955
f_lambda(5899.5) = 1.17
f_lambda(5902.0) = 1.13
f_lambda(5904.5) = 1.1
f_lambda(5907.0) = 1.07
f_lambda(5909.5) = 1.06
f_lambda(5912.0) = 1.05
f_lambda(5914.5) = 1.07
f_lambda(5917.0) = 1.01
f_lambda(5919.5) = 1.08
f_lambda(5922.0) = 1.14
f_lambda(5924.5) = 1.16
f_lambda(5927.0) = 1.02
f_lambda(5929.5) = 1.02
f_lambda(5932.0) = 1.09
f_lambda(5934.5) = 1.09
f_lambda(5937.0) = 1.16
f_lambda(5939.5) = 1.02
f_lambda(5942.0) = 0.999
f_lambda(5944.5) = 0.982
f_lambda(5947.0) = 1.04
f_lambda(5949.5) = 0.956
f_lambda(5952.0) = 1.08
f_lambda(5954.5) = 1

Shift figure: 0.4 angstrom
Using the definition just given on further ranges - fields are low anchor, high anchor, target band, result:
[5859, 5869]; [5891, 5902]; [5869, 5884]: -0.8 angstrom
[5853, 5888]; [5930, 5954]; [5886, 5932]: 0.8 angstrom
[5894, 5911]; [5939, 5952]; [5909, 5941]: -1.2 angstrom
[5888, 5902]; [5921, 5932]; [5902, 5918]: -0.5 angstrom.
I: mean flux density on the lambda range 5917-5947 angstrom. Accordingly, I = 1.07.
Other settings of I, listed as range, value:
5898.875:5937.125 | 1.09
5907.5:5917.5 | 1.05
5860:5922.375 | 1.07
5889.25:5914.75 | 1.04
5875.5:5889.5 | 1.1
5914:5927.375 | 1.08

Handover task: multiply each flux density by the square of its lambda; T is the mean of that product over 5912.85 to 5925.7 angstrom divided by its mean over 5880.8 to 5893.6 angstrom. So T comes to 1.1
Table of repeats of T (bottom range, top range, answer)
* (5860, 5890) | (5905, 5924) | 1.00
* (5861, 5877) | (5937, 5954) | 0.97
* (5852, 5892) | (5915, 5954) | 1.01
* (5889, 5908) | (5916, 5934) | 1.06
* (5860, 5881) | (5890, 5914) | 0.95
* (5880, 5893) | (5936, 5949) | 1.04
